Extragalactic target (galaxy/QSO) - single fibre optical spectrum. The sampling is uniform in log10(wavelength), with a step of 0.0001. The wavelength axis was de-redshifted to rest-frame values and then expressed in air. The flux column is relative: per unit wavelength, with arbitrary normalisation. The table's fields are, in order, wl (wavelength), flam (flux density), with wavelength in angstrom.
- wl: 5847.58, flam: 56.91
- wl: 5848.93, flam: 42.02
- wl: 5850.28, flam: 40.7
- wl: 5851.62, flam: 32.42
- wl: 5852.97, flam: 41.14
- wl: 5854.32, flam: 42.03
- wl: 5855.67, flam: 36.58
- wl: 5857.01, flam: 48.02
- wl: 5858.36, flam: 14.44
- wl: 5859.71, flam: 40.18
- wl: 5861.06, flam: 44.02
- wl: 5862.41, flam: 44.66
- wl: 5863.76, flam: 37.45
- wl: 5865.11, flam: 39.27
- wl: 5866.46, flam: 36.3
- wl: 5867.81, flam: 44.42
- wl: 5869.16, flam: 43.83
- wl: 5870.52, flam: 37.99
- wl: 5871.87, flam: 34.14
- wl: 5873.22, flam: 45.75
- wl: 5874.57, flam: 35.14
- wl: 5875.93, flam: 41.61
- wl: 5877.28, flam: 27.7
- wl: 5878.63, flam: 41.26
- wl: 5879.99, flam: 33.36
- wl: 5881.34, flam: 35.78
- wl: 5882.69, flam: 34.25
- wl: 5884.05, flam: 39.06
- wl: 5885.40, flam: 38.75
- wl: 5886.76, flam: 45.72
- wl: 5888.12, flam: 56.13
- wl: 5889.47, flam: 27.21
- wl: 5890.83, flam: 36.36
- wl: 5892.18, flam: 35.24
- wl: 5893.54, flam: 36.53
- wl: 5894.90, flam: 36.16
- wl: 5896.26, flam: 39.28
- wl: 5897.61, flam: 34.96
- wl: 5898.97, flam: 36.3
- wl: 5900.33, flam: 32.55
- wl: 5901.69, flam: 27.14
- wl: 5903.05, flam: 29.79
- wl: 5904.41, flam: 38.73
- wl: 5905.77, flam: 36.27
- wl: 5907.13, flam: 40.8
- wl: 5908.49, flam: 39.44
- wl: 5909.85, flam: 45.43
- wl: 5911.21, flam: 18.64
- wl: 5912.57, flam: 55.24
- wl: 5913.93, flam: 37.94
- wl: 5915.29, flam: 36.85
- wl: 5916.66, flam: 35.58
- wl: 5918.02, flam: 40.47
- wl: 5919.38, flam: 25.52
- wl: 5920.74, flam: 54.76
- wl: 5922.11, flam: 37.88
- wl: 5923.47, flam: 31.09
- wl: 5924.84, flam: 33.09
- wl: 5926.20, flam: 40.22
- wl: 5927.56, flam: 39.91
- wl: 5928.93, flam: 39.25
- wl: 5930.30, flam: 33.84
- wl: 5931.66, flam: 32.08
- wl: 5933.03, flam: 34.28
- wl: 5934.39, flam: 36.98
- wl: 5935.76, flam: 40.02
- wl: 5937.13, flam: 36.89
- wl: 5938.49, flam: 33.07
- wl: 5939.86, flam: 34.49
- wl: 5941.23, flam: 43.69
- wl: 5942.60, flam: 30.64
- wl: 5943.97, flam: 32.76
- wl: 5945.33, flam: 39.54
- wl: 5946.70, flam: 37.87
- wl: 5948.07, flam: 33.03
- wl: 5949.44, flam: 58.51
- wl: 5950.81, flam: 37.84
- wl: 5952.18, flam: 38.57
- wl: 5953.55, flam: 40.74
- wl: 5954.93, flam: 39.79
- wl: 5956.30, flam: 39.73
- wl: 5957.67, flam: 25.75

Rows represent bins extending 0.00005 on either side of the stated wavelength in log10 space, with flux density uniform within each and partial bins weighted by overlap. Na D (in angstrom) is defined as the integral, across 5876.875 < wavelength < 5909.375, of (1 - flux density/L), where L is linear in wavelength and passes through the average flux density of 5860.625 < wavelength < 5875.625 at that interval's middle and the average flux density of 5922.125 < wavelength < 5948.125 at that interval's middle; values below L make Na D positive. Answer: 1.6 angstrom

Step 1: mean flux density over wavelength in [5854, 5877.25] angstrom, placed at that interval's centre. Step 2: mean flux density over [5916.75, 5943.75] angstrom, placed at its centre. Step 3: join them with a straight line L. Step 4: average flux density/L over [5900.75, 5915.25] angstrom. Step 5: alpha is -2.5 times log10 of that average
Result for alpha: 0.015 mag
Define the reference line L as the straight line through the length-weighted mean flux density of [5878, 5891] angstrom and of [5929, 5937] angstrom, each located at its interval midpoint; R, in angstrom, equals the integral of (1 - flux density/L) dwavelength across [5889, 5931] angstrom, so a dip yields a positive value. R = 0.72 angstrom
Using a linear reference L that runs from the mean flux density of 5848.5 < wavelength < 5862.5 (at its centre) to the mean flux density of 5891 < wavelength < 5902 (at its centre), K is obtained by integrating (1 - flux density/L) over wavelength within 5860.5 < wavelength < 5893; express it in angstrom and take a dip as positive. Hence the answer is -2.0 angstrom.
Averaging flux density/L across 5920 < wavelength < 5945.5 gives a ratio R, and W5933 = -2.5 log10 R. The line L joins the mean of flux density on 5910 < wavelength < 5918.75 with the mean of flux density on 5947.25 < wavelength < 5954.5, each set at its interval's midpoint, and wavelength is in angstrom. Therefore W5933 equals 0.08 mag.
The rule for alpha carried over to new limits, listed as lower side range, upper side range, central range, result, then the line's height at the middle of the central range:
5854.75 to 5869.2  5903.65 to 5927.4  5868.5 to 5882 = 0.03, 38.7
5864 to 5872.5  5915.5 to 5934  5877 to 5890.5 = 0.01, 38.6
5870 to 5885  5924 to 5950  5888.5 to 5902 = 0.07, 37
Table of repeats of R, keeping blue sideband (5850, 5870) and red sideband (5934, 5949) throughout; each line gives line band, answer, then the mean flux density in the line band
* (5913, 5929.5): -0.3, 38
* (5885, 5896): -0.3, 39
